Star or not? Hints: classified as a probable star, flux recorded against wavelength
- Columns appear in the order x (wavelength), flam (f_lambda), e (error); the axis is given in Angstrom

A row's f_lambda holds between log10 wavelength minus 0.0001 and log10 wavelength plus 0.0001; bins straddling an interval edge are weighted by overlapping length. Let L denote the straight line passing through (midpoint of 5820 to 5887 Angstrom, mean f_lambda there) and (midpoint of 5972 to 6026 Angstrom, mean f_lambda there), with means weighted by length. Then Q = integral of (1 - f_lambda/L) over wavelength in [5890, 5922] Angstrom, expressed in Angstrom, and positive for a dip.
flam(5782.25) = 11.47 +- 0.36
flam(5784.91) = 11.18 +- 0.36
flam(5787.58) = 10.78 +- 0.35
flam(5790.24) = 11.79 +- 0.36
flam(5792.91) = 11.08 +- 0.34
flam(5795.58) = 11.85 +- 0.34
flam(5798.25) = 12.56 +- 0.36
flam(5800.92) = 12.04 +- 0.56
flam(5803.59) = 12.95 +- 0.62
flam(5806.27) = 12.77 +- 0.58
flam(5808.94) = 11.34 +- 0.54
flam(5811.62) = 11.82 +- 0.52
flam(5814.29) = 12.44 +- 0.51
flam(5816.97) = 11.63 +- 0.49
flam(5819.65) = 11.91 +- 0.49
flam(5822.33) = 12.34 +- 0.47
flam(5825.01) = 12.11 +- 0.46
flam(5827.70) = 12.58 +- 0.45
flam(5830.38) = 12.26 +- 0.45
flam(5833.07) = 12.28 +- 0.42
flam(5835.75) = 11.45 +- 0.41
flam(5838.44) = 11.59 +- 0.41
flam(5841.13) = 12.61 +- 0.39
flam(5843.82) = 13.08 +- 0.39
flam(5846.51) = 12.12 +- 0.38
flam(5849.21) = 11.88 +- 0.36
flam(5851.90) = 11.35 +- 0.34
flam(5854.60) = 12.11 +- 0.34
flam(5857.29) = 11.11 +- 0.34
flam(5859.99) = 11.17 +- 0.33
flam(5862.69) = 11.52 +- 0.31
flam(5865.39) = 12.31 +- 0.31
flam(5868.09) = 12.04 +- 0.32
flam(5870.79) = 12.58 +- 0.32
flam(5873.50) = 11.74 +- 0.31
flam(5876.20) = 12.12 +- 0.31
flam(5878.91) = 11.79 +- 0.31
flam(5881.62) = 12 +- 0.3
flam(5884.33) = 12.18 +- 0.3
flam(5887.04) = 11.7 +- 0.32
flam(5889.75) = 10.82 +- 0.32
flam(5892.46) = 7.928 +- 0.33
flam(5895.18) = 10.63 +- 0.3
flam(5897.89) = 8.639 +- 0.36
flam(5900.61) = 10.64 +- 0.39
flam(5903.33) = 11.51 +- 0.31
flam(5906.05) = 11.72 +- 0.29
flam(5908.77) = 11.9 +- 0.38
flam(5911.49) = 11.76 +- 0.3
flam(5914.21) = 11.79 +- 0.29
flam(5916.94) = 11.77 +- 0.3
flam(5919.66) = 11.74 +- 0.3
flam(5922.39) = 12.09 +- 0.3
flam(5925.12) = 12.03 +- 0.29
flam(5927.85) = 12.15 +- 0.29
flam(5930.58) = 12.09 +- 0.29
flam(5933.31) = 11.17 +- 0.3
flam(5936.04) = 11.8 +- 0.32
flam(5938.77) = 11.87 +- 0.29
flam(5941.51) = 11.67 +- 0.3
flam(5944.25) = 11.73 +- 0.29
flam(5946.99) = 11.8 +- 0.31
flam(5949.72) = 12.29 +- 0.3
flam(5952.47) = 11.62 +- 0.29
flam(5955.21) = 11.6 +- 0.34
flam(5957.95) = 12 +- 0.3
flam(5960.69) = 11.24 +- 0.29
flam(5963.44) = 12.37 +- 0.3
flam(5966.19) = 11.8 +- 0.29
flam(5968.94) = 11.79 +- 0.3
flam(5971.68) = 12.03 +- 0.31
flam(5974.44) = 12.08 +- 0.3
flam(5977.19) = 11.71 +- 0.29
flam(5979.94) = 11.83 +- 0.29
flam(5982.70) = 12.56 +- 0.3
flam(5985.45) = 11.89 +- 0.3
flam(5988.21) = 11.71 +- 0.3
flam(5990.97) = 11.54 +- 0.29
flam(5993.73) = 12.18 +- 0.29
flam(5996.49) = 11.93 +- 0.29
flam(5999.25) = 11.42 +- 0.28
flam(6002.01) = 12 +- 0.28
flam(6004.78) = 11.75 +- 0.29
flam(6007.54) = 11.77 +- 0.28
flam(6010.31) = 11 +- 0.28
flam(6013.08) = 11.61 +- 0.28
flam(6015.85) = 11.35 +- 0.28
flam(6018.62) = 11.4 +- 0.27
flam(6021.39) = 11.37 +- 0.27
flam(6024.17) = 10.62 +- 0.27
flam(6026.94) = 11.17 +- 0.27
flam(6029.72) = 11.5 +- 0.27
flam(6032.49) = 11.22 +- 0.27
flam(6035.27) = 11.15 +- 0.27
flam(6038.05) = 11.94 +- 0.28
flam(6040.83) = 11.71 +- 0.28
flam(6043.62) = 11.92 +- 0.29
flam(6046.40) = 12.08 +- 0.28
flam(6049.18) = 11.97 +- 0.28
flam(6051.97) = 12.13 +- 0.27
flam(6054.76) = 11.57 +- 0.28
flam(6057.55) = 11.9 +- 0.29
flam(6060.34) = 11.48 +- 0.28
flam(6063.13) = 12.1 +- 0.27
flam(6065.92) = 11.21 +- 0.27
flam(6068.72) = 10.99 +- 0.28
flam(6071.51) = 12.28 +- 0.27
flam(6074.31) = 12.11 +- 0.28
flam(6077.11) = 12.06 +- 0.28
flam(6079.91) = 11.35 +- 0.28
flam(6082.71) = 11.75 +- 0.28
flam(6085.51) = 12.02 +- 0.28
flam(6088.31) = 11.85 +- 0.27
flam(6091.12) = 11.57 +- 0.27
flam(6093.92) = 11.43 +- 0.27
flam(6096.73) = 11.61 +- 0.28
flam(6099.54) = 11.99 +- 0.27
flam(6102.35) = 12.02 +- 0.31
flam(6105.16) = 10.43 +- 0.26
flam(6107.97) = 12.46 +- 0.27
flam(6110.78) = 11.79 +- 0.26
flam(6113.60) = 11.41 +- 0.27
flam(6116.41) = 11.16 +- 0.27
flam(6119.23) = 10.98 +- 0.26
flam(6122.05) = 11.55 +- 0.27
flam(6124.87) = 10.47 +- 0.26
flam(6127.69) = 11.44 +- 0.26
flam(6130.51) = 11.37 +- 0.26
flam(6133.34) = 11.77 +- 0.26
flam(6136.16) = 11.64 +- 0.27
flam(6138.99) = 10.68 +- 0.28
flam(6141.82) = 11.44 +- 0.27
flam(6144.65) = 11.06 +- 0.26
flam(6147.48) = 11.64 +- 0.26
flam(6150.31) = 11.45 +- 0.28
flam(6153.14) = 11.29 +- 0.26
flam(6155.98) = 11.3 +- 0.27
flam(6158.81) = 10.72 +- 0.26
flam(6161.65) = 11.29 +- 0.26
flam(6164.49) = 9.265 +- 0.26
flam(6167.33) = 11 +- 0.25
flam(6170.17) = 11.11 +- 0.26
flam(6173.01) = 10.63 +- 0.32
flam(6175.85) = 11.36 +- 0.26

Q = 2.5 Angstrom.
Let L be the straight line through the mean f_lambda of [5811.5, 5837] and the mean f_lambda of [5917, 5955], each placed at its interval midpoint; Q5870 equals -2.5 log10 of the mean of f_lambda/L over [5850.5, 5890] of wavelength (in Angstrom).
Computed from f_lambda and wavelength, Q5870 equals 0.018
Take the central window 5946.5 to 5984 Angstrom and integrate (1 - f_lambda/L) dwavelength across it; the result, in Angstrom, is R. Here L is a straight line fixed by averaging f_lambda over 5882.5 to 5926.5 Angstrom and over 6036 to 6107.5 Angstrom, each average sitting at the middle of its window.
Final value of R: -1.7 Angstrom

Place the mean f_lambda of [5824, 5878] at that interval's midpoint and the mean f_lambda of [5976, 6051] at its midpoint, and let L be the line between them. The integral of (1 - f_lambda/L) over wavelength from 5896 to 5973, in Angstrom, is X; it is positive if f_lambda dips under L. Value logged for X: 1.0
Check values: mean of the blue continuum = 12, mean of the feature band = 11.7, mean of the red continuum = 11.6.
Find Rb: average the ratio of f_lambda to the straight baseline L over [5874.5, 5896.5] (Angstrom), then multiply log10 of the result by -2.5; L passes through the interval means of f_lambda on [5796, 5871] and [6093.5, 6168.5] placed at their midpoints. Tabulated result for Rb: 0.07 mag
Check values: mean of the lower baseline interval 12.1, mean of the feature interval 11.2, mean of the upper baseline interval 11.3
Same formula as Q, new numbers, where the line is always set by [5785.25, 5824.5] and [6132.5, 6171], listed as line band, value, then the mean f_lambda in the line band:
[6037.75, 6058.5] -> -1.00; 11.9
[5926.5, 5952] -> -0.48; 11.8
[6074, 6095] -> -0.91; 11.8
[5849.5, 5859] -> 0.21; 11.6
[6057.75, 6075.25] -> -0.60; 11.7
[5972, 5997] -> -0.94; 11.9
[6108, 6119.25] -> -0.32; 11.5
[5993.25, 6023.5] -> -0.33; 11.6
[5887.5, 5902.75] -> 2.32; 9.94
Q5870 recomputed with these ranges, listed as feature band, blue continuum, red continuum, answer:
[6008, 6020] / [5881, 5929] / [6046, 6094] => 0.02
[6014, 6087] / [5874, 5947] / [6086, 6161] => -0.02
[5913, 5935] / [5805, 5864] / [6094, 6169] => -0.01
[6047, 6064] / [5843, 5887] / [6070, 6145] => -0.02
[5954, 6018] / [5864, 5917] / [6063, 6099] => -0.02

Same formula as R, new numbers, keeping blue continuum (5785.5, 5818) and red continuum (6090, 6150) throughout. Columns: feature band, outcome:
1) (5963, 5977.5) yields -0.4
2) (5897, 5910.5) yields 0.9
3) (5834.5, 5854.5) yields -0.3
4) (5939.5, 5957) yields -0.2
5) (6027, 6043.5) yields 0.1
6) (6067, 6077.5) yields -0.3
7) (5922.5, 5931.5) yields -0.3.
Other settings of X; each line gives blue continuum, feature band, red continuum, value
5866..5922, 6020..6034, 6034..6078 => 0.6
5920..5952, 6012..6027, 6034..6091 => 0.7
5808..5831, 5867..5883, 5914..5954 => -0.1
